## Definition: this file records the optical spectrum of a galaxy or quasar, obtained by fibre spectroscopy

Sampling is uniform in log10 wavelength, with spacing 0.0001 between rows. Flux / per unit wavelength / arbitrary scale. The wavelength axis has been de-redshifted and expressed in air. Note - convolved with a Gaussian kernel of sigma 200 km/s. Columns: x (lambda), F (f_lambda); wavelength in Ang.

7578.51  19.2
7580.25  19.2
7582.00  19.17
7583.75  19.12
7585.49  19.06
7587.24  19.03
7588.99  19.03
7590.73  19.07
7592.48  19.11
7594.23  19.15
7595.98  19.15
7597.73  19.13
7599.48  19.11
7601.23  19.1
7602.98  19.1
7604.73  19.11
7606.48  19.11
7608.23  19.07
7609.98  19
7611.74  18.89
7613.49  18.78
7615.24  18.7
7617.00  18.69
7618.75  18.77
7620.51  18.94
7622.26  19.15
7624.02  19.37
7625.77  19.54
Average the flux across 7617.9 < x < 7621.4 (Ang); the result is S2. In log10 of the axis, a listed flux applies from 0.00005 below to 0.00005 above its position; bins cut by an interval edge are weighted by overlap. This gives 18.9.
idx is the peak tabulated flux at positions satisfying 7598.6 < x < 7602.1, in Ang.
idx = 19.11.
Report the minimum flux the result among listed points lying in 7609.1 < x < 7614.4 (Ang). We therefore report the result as 18.78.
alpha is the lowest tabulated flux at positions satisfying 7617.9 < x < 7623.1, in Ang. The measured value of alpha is 18.77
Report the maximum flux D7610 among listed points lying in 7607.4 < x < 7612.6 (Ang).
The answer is 19.07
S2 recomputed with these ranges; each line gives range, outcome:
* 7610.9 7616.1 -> 18.8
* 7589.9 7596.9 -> 19.1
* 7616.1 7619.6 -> 18.7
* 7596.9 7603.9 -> 19.1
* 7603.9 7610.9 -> 19.1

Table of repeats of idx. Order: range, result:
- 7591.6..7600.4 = 19.15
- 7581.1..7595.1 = 19.17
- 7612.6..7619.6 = 18.78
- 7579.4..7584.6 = 19.2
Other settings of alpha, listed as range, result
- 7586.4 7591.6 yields 19.03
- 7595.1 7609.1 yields 19.07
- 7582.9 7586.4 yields 19.06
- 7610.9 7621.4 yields 18.69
